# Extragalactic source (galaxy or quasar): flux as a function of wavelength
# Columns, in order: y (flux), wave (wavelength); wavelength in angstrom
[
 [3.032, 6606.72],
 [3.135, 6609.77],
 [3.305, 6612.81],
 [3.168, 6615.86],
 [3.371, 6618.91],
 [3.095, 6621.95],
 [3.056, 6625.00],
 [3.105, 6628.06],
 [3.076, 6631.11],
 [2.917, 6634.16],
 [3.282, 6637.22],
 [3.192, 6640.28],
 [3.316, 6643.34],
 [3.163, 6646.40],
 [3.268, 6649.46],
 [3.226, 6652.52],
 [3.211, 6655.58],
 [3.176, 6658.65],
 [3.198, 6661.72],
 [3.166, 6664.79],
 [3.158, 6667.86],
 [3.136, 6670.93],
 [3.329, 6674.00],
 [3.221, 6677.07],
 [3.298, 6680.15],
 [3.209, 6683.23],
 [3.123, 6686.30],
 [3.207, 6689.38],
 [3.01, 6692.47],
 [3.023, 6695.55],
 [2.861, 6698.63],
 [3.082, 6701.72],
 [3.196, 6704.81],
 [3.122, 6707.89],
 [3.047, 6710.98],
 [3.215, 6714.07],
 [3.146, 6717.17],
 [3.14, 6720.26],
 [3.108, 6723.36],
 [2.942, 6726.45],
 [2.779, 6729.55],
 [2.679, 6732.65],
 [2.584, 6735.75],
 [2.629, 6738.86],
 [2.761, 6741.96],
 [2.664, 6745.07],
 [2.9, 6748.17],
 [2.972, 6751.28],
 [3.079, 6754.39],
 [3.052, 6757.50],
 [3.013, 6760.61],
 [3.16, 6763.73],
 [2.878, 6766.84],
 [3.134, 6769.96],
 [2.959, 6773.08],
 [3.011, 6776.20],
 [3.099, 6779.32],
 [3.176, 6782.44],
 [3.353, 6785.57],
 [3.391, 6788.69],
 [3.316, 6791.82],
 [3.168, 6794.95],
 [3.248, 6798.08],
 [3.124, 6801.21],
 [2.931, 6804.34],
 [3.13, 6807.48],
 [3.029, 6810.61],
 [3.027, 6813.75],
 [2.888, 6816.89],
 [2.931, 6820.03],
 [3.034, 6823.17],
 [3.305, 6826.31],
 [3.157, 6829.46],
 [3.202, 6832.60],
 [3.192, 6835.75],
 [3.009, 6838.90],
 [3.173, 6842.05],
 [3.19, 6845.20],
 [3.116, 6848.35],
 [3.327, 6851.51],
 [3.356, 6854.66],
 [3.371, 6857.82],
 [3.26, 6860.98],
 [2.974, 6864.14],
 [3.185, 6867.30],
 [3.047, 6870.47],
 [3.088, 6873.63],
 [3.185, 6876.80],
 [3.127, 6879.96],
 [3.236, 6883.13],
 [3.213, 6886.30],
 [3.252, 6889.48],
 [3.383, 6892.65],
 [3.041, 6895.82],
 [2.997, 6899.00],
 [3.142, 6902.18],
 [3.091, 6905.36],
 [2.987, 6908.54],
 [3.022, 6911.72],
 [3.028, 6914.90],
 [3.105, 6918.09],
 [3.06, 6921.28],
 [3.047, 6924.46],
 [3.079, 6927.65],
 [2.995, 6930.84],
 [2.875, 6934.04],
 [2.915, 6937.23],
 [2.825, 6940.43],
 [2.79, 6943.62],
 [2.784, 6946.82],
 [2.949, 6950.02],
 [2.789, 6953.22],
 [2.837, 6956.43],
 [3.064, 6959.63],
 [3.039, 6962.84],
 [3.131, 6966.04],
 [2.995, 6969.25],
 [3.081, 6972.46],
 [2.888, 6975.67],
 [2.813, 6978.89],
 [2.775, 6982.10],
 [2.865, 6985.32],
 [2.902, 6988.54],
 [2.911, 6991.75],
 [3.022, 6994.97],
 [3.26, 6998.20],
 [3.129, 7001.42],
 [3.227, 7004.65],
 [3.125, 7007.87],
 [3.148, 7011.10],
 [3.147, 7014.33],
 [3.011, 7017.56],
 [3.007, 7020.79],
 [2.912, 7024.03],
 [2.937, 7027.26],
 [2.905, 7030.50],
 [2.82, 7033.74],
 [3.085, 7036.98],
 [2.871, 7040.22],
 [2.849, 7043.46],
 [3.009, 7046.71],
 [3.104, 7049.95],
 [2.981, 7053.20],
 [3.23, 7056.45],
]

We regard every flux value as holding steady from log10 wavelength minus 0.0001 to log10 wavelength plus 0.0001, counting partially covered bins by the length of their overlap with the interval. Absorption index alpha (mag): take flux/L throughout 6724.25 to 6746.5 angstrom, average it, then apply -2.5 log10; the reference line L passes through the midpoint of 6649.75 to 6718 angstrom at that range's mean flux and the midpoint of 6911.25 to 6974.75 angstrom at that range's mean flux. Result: 0.14 mag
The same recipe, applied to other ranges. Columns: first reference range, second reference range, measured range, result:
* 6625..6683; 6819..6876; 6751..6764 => 0.04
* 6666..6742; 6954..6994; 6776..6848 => -0.05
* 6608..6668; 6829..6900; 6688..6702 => 0.05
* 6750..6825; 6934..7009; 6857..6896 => -0.06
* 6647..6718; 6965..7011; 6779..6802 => -0.05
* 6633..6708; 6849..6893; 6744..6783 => 0.06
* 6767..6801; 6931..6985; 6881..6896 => -0.08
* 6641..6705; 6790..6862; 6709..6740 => 0.08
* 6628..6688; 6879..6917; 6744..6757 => 0.09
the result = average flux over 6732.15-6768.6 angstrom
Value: 2.87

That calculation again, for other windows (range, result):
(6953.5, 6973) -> 3.01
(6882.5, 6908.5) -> 3.16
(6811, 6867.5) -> 3.15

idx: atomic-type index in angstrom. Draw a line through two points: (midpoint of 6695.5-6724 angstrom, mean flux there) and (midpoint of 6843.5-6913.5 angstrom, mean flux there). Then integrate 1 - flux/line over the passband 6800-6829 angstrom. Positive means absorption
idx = 0.83 angstrom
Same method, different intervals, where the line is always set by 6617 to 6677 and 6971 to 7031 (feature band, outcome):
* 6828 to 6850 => -0.4 angstrom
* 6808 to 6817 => 0.2 angstrom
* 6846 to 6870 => -1.1 angstrom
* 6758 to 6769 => 0.3 angstrom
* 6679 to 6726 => 0.6 angstrom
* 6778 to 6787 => -0.3 angstrom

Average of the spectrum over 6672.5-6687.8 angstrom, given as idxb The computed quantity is 3.24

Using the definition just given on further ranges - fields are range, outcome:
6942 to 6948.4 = 2.79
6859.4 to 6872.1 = 3.12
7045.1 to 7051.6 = 3.06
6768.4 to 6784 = 3.08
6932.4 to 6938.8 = 2.89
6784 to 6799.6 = 3.29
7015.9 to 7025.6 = 2.98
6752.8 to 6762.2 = 3.05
